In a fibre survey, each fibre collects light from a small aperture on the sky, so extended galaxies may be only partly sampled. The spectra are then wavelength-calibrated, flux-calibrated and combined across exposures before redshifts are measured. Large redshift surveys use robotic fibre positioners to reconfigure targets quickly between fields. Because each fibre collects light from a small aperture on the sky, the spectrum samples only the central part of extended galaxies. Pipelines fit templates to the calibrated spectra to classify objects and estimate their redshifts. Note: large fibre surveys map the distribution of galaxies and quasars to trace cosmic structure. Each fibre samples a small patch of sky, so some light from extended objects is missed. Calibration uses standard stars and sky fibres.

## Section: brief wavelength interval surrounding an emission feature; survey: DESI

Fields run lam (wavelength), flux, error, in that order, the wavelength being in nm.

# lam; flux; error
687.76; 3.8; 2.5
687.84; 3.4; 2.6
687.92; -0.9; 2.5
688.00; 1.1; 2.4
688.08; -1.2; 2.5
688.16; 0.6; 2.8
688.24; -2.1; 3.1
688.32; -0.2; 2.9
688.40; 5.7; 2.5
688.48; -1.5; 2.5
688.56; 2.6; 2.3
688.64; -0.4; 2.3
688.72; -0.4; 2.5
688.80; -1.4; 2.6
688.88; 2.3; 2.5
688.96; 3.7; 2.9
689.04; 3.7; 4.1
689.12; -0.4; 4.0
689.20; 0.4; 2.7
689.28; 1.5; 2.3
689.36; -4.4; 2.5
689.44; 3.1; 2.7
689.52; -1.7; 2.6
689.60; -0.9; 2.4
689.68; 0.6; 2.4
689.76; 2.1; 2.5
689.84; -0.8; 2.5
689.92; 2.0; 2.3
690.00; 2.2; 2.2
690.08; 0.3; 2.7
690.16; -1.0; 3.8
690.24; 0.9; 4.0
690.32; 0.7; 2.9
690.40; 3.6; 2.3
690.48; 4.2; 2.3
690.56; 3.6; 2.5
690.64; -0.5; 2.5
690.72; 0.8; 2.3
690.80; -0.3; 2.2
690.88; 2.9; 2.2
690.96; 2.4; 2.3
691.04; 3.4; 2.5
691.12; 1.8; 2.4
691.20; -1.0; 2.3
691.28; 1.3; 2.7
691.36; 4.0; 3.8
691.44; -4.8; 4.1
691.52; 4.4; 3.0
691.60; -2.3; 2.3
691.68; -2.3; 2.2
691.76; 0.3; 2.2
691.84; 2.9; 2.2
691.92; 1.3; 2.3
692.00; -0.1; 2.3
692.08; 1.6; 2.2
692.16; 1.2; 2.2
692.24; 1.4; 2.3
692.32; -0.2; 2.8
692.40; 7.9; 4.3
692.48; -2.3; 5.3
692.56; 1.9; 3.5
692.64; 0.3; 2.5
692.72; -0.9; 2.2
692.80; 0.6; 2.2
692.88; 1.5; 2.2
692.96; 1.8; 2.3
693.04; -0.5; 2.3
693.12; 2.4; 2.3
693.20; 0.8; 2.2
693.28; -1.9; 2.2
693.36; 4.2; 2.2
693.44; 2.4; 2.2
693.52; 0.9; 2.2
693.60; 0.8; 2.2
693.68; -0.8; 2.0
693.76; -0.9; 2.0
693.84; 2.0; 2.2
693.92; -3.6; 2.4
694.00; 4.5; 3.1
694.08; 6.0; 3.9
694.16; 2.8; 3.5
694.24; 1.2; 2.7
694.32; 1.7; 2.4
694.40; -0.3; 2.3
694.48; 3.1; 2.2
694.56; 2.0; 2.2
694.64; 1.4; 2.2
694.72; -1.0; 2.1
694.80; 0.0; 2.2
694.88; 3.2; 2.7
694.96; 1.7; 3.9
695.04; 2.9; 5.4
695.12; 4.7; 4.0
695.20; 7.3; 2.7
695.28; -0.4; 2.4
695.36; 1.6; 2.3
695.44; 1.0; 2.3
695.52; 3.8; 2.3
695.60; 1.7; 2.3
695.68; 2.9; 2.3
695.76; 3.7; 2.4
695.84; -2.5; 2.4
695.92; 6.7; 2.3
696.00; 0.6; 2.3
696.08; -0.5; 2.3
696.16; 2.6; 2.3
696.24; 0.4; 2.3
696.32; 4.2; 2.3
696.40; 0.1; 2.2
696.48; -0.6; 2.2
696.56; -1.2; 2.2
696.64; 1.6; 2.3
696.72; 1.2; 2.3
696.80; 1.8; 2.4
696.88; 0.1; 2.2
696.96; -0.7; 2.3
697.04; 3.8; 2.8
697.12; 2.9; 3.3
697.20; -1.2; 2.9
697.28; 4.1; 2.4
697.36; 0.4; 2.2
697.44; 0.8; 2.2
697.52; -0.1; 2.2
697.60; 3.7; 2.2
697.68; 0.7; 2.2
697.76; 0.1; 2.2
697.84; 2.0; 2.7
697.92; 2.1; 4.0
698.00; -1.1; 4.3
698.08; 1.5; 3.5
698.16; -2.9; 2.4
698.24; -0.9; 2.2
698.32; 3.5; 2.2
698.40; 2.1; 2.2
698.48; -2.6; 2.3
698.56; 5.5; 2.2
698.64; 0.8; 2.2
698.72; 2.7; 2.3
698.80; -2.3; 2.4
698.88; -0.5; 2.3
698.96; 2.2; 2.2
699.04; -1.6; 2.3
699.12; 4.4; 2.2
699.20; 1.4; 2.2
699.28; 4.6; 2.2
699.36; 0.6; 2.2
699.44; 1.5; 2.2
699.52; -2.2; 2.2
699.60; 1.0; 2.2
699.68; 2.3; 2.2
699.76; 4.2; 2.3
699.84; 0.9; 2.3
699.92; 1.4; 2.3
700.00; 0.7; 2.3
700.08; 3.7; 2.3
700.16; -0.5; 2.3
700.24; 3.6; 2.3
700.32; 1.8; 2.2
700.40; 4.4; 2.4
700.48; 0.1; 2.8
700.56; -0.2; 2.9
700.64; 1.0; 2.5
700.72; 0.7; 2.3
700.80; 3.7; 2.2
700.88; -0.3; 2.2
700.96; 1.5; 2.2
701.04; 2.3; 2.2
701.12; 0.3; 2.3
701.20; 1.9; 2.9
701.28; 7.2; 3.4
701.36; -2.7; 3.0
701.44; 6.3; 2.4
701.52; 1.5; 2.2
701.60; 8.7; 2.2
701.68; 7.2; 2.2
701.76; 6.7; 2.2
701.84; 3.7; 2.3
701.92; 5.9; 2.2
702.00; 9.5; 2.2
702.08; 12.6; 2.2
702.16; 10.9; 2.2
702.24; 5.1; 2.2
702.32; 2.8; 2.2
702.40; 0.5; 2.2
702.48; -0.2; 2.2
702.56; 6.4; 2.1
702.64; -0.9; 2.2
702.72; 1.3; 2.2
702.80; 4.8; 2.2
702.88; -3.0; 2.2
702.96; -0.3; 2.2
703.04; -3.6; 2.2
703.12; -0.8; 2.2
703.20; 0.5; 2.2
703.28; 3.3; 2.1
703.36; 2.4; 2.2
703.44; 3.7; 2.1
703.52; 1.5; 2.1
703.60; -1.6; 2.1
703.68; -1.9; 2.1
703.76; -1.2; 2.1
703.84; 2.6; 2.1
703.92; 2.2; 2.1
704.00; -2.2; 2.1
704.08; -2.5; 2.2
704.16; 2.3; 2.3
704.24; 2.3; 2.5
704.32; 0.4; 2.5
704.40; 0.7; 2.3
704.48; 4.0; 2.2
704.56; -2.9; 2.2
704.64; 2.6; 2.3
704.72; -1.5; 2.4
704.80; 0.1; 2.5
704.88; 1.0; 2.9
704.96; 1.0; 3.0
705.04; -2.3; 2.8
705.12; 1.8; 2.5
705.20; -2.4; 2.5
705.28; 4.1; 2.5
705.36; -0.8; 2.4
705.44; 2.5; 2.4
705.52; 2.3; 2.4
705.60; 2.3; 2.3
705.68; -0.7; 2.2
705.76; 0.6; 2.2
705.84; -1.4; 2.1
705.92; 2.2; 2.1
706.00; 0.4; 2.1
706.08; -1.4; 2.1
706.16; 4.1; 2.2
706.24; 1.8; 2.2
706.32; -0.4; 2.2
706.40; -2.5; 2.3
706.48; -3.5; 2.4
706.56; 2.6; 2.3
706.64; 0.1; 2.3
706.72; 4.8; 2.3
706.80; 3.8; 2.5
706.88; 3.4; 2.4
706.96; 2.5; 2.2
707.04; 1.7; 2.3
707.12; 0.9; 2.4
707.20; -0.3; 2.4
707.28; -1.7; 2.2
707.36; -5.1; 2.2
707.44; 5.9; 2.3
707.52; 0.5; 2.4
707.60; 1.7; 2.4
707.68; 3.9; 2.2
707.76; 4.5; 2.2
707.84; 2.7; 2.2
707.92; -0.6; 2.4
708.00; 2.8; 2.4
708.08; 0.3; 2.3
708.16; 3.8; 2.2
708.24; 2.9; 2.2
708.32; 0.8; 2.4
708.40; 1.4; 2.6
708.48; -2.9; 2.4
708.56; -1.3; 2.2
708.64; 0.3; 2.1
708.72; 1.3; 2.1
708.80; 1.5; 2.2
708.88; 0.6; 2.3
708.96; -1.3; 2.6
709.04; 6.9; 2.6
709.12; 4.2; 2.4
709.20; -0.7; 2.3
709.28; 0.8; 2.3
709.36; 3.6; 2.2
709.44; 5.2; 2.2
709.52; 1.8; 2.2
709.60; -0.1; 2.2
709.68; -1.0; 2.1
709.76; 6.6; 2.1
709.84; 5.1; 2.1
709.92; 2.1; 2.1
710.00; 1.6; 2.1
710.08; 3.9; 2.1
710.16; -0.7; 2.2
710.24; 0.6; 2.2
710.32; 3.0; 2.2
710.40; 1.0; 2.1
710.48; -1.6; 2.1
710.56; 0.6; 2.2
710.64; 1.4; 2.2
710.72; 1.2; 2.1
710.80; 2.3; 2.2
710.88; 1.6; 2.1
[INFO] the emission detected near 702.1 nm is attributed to [O II]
